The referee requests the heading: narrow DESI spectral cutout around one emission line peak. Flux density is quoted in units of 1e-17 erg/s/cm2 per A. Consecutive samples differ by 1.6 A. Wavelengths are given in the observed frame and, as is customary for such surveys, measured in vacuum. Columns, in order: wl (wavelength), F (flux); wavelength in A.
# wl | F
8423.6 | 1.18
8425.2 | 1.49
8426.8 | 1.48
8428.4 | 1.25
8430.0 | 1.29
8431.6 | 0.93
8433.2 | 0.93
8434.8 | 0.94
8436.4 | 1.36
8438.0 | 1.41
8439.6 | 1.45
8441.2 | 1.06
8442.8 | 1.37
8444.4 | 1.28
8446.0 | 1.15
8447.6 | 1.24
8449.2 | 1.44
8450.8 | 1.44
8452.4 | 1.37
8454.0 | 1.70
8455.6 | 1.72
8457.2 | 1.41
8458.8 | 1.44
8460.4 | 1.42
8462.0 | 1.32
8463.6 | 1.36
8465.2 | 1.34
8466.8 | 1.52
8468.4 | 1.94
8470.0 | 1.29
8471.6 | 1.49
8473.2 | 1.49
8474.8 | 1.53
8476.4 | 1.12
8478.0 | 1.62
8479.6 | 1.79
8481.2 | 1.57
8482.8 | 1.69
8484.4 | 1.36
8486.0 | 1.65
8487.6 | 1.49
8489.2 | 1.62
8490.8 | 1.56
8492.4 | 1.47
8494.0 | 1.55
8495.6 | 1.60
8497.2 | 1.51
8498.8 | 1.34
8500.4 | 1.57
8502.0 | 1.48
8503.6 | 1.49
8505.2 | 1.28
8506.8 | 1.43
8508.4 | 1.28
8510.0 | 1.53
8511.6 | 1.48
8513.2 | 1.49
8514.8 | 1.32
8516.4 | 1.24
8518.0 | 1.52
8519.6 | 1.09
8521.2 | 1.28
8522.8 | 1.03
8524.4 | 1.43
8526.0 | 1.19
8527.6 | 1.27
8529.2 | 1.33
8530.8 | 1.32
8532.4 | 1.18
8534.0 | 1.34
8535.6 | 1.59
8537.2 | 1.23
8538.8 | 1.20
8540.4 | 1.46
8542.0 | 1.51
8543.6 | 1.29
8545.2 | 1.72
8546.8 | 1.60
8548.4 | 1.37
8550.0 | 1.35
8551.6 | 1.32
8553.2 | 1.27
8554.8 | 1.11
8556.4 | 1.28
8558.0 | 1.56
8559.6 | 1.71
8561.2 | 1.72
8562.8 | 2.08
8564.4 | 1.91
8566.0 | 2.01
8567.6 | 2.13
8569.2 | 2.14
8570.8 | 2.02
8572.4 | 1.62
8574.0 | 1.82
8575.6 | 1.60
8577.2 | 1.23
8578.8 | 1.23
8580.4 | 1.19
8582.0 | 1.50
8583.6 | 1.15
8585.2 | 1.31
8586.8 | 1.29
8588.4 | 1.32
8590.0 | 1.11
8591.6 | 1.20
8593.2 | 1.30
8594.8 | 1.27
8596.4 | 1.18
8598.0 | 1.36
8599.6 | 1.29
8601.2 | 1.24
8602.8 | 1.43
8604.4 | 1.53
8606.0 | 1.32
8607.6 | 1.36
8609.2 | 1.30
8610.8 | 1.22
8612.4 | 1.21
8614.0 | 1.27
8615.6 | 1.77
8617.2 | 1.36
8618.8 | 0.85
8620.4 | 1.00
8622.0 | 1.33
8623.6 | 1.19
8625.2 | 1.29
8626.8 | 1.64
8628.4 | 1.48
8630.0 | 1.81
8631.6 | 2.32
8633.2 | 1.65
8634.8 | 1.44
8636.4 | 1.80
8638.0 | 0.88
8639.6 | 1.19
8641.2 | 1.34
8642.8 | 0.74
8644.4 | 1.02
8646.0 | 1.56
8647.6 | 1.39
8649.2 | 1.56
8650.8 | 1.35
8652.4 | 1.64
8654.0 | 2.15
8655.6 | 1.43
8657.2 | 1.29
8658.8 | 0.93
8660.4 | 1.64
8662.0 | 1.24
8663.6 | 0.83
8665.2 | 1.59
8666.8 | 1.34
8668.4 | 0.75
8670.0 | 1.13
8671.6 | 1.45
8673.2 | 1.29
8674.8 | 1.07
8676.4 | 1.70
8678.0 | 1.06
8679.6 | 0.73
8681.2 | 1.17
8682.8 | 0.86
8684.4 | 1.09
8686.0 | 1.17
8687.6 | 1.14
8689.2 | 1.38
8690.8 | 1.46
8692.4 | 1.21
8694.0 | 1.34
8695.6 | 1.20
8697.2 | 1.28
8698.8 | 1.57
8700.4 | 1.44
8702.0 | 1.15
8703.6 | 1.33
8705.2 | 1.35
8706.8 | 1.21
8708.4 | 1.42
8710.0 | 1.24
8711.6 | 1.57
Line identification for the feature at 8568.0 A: [O III] 5007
